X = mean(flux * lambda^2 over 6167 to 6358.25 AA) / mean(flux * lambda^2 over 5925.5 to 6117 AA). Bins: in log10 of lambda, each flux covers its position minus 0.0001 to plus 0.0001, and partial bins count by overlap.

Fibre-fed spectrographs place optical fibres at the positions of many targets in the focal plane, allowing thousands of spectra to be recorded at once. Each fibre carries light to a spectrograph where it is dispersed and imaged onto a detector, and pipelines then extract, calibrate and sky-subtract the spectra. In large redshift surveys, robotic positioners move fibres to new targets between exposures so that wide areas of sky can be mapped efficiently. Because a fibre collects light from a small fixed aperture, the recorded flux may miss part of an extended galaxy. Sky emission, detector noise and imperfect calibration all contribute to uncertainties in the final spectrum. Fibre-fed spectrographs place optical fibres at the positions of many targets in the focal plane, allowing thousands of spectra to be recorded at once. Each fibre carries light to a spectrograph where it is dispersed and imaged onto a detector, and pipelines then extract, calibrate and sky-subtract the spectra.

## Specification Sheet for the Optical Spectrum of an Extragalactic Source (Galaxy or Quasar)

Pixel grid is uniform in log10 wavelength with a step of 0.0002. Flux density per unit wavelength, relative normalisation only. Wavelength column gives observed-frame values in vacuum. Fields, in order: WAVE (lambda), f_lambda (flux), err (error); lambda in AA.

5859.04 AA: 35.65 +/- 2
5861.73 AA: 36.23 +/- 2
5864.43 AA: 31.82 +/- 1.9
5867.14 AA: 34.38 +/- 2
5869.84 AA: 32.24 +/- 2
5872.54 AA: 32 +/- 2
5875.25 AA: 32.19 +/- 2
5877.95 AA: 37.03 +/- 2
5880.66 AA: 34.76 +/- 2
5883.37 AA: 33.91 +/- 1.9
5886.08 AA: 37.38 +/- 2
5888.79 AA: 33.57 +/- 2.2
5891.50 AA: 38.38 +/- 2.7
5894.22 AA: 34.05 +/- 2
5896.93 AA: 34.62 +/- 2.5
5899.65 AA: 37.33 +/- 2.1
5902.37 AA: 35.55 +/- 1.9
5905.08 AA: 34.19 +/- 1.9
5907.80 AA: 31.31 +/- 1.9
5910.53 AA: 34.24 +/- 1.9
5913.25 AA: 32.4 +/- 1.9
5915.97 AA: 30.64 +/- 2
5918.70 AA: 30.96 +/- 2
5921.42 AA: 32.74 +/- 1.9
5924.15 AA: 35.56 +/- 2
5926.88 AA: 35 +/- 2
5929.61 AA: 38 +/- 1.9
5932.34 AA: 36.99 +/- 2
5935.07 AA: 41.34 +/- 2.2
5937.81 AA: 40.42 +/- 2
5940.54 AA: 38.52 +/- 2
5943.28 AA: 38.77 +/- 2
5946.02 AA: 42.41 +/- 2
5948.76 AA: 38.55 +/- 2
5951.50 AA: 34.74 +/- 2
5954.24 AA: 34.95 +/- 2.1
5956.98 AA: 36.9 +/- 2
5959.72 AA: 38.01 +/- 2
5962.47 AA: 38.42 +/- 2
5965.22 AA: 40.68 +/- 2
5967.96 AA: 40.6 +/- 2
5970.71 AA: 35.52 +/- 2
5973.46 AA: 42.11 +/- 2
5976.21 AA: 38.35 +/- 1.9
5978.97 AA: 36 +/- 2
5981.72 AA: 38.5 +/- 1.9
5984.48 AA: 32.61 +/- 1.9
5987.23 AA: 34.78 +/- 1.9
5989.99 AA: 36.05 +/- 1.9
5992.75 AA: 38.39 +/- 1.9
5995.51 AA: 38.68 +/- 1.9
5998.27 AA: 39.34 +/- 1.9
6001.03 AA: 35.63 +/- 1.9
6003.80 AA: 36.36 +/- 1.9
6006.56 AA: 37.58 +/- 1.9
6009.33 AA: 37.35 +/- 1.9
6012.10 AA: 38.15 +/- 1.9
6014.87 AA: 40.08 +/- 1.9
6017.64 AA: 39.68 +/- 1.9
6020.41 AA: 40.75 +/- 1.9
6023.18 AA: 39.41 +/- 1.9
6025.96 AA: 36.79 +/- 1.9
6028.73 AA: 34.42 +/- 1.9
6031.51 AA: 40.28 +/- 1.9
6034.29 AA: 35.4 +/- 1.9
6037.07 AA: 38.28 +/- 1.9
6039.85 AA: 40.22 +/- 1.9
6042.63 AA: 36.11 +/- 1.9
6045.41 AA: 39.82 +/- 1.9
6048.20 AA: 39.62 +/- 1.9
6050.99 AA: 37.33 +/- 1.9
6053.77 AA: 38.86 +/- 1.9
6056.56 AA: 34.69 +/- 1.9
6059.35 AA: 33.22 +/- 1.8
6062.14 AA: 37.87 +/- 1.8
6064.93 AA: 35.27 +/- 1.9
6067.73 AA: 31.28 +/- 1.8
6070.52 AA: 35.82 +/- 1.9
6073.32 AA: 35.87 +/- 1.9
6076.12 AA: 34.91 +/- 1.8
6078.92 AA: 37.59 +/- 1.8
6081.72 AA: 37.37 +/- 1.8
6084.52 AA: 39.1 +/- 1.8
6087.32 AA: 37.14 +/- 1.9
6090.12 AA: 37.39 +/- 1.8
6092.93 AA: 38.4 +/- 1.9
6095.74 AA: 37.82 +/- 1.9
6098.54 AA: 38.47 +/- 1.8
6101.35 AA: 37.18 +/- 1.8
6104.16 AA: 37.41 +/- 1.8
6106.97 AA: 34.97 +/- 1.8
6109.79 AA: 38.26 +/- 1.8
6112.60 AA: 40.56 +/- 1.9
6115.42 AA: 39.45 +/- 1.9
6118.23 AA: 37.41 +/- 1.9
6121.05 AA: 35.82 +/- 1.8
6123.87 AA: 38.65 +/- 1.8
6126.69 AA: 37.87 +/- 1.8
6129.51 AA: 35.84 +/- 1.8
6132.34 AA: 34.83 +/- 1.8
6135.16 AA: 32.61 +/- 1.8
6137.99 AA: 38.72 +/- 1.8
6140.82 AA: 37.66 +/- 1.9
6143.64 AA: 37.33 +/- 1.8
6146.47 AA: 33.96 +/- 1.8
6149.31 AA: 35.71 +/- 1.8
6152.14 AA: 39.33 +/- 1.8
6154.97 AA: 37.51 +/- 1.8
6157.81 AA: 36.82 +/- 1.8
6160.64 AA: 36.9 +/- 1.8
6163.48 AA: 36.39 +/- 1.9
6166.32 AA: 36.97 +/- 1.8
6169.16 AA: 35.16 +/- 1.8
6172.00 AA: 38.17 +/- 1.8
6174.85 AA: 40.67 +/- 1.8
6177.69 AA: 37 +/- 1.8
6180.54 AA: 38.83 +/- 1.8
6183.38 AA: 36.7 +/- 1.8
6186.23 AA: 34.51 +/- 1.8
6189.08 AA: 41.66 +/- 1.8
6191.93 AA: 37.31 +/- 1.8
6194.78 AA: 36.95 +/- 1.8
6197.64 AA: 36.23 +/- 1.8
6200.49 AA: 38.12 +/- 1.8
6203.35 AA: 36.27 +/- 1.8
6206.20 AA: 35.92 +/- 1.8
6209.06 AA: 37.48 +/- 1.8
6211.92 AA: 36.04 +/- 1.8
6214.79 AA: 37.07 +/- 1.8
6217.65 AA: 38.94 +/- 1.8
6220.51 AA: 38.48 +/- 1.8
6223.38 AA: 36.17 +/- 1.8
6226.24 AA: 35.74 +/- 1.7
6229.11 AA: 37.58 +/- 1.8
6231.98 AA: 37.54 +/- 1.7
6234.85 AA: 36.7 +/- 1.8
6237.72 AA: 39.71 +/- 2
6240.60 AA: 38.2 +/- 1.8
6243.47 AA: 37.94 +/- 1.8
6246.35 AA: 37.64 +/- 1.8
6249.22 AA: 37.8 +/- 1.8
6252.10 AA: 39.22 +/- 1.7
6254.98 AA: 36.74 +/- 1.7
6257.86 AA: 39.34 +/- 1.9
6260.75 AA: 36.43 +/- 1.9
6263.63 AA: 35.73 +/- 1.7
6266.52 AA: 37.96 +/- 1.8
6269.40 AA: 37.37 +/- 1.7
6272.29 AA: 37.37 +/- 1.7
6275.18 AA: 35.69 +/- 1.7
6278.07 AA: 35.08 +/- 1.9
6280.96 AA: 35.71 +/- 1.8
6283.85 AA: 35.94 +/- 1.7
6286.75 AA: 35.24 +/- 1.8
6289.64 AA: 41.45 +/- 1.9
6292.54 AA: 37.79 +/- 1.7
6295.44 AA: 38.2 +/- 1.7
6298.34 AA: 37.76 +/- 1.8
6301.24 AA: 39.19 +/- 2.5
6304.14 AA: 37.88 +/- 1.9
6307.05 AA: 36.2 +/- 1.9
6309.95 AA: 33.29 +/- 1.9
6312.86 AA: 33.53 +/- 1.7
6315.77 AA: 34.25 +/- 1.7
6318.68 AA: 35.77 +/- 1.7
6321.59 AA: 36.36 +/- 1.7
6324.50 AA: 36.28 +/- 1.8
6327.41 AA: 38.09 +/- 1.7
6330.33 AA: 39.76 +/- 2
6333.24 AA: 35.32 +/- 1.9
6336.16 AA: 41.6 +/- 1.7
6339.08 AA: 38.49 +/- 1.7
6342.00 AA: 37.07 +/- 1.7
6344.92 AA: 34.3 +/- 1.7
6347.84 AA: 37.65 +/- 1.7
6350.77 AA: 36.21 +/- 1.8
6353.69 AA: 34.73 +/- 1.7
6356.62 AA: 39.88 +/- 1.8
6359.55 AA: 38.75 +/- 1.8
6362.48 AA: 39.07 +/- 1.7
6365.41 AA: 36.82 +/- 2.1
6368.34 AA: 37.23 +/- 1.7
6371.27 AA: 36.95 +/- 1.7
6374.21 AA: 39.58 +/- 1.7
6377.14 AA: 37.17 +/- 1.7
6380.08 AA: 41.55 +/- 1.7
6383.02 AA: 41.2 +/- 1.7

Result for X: 1.07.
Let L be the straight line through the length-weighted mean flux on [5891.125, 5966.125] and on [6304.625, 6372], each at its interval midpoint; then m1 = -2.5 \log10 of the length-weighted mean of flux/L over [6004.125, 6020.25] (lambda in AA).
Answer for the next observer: -0.06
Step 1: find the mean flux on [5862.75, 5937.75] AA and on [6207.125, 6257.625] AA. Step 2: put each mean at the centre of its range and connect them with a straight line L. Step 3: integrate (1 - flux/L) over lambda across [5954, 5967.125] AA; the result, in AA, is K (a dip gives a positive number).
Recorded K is -1.1 AA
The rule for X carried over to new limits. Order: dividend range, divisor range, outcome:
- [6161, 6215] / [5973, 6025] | 1.05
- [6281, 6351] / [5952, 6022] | 1.09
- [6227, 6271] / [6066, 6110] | 1.08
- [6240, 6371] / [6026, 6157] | 1.08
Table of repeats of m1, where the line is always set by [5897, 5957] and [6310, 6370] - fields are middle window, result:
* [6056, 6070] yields 0.05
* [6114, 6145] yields -0.01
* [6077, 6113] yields -0.04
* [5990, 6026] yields -0.06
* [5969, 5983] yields -0.06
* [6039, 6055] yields -0.07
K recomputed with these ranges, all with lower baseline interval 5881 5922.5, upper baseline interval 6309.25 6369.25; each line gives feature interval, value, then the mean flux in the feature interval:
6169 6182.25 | -0.86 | 38.2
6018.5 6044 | -2.23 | 38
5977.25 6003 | -1.49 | 36.7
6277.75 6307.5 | -0.66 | 37.4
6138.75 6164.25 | -0.85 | 36.9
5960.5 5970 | -1.36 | 39.5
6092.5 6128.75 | -2.42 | 37.8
